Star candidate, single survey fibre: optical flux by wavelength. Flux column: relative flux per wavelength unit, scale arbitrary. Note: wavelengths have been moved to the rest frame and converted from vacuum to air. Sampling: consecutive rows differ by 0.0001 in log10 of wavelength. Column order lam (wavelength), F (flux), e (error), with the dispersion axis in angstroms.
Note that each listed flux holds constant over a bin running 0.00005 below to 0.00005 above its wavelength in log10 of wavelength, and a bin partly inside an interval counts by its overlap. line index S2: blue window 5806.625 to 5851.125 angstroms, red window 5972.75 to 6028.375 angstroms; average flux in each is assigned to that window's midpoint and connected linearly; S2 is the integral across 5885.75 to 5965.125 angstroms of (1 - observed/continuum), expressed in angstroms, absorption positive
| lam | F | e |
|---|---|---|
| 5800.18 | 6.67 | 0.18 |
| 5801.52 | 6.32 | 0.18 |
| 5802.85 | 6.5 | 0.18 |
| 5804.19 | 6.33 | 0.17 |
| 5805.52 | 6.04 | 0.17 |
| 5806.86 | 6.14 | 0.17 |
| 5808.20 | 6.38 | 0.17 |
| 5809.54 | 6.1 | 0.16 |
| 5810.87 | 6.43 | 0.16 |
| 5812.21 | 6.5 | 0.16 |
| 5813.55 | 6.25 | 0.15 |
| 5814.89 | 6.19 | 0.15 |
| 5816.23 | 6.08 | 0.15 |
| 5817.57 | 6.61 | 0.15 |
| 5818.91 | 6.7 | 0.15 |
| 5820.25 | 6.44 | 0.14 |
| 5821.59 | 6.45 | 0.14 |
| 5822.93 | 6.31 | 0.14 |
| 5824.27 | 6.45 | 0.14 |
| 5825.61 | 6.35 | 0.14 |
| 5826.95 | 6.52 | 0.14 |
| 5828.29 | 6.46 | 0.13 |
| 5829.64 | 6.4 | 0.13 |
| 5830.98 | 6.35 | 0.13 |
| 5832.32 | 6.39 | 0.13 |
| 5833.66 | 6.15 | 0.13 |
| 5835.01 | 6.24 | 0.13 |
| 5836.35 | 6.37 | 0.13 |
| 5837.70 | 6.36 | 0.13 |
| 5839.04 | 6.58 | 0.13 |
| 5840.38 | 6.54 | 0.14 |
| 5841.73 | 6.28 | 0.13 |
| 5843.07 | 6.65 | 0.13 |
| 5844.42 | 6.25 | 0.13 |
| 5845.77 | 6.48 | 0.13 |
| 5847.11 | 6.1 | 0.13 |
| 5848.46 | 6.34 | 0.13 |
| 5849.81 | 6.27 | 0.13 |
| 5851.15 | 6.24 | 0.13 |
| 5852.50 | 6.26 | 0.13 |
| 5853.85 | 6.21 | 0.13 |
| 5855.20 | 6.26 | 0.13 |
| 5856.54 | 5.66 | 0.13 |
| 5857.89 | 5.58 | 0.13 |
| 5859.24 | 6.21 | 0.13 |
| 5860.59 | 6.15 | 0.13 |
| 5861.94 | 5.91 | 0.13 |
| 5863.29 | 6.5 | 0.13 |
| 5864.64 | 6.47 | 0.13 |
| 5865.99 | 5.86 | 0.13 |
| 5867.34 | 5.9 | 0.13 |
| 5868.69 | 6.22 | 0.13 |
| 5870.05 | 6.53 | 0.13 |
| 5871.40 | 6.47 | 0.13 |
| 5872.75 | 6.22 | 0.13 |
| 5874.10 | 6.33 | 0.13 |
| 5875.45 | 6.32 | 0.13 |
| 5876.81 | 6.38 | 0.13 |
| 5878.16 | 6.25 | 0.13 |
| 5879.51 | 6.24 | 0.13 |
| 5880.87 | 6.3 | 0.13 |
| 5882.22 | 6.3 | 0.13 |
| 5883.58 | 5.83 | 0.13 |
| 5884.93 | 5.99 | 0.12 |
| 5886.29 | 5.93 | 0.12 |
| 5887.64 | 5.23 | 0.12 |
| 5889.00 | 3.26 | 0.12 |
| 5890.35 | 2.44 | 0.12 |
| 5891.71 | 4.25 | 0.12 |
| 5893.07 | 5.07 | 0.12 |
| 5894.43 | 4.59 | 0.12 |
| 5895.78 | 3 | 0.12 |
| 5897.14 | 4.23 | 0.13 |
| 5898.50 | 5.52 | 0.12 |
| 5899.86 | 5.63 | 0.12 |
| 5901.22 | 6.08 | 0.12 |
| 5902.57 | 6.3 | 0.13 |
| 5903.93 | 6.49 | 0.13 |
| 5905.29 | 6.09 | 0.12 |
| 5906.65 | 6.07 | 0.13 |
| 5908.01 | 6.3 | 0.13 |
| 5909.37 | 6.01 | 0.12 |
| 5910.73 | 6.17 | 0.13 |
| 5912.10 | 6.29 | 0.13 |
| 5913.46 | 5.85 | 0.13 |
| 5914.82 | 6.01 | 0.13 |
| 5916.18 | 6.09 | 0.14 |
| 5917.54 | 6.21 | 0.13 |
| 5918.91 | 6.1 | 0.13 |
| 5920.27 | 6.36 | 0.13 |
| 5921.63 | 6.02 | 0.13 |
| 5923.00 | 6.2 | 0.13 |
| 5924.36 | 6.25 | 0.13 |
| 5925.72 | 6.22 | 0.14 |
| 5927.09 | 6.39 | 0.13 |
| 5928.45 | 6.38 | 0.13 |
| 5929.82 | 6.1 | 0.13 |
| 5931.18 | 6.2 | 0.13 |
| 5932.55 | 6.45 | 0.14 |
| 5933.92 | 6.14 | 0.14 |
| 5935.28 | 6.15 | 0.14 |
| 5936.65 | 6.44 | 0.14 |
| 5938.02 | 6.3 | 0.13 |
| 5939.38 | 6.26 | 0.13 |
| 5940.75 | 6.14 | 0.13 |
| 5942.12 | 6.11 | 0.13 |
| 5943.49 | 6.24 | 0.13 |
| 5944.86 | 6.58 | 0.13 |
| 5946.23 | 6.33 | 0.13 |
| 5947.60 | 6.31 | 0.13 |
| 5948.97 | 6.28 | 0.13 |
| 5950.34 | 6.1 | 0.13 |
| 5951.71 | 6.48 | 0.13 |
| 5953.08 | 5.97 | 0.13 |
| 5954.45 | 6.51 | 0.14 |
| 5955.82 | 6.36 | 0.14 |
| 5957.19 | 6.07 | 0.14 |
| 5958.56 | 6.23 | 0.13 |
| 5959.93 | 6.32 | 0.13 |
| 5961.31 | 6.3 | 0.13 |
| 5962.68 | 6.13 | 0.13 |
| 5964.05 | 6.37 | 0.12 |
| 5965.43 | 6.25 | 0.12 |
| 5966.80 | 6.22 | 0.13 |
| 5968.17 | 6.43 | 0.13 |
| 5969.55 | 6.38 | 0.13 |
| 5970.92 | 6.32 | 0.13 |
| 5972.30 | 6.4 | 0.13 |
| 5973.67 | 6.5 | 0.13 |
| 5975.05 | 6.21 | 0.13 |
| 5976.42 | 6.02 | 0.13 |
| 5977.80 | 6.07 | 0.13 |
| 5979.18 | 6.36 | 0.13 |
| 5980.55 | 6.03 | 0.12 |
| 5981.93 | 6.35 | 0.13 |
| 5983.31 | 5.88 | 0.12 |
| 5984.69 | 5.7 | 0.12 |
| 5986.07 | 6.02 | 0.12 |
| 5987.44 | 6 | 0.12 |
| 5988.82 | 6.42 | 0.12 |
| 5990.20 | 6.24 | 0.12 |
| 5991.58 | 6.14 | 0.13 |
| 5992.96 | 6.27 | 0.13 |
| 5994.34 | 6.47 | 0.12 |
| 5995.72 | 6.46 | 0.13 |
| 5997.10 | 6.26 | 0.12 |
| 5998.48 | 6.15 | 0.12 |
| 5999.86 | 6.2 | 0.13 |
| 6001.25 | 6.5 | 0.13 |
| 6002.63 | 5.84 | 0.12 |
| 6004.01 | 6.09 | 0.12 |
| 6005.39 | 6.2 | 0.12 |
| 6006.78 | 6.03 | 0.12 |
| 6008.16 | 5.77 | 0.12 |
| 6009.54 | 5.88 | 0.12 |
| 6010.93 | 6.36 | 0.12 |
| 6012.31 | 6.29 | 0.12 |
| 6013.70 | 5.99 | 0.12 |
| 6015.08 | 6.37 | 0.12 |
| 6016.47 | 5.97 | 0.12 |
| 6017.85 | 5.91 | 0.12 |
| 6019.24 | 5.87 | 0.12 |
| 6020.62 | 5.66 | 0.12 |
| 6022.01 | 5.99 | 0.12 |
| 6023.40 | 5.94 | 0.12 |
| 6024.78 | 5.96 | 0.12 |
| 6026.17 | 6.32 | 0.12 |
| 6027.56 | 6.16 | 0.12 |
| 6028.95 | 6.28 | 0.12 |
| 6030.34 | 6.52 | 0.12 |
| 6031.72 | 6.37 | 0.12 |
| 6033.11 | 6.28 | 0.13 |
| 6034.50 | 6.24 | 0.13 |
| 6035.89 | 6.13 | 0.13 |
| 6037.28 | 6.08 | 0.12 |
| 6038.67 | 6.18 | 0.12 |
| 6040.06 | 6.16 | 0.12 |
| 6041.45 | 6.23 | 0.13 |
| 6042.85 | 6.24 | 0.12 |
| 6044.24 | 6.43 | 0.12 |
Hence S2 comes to 4.2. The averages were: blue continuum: 6.37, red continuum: 6.12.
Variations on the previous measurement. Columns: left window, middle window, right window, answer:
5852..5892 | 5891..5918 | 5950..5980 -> 1.8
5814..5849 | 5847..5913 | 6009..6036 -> 5.5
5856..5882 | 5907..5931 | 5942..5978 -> 0.3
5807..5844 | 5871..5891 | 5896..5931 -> 1.5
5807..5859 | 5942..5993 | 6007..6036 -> -0.6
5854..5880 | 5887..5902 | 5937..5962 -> 4.2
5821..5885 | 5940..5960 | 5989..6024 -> -0.3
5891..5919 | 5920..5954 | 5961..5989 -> -2.1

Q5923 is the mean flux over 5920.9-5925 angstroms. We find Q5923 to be 6.16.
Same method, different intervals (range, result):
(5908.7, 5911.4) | 6.09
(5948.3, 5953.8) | 6.21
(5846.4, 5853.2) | 6.25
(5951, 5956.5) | 6.33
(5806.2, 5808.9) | 6.25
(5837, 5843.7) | 6.48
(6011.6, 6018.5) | 6.11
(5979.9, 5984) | 6.08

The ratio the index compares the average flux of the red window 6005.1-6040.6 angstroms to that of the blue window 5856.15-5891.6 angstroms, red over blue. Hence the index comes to 1.0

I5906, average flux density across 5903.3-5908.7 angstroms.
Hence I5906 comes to 6.23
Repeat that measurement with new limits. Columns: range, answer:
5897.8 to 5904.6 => 6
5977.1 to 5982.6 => 6.2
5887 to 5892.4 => 3.78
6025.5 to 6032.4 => 6.33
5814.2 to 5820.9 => 6.4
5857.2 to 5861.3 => 5.97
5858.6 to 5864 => 6.19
